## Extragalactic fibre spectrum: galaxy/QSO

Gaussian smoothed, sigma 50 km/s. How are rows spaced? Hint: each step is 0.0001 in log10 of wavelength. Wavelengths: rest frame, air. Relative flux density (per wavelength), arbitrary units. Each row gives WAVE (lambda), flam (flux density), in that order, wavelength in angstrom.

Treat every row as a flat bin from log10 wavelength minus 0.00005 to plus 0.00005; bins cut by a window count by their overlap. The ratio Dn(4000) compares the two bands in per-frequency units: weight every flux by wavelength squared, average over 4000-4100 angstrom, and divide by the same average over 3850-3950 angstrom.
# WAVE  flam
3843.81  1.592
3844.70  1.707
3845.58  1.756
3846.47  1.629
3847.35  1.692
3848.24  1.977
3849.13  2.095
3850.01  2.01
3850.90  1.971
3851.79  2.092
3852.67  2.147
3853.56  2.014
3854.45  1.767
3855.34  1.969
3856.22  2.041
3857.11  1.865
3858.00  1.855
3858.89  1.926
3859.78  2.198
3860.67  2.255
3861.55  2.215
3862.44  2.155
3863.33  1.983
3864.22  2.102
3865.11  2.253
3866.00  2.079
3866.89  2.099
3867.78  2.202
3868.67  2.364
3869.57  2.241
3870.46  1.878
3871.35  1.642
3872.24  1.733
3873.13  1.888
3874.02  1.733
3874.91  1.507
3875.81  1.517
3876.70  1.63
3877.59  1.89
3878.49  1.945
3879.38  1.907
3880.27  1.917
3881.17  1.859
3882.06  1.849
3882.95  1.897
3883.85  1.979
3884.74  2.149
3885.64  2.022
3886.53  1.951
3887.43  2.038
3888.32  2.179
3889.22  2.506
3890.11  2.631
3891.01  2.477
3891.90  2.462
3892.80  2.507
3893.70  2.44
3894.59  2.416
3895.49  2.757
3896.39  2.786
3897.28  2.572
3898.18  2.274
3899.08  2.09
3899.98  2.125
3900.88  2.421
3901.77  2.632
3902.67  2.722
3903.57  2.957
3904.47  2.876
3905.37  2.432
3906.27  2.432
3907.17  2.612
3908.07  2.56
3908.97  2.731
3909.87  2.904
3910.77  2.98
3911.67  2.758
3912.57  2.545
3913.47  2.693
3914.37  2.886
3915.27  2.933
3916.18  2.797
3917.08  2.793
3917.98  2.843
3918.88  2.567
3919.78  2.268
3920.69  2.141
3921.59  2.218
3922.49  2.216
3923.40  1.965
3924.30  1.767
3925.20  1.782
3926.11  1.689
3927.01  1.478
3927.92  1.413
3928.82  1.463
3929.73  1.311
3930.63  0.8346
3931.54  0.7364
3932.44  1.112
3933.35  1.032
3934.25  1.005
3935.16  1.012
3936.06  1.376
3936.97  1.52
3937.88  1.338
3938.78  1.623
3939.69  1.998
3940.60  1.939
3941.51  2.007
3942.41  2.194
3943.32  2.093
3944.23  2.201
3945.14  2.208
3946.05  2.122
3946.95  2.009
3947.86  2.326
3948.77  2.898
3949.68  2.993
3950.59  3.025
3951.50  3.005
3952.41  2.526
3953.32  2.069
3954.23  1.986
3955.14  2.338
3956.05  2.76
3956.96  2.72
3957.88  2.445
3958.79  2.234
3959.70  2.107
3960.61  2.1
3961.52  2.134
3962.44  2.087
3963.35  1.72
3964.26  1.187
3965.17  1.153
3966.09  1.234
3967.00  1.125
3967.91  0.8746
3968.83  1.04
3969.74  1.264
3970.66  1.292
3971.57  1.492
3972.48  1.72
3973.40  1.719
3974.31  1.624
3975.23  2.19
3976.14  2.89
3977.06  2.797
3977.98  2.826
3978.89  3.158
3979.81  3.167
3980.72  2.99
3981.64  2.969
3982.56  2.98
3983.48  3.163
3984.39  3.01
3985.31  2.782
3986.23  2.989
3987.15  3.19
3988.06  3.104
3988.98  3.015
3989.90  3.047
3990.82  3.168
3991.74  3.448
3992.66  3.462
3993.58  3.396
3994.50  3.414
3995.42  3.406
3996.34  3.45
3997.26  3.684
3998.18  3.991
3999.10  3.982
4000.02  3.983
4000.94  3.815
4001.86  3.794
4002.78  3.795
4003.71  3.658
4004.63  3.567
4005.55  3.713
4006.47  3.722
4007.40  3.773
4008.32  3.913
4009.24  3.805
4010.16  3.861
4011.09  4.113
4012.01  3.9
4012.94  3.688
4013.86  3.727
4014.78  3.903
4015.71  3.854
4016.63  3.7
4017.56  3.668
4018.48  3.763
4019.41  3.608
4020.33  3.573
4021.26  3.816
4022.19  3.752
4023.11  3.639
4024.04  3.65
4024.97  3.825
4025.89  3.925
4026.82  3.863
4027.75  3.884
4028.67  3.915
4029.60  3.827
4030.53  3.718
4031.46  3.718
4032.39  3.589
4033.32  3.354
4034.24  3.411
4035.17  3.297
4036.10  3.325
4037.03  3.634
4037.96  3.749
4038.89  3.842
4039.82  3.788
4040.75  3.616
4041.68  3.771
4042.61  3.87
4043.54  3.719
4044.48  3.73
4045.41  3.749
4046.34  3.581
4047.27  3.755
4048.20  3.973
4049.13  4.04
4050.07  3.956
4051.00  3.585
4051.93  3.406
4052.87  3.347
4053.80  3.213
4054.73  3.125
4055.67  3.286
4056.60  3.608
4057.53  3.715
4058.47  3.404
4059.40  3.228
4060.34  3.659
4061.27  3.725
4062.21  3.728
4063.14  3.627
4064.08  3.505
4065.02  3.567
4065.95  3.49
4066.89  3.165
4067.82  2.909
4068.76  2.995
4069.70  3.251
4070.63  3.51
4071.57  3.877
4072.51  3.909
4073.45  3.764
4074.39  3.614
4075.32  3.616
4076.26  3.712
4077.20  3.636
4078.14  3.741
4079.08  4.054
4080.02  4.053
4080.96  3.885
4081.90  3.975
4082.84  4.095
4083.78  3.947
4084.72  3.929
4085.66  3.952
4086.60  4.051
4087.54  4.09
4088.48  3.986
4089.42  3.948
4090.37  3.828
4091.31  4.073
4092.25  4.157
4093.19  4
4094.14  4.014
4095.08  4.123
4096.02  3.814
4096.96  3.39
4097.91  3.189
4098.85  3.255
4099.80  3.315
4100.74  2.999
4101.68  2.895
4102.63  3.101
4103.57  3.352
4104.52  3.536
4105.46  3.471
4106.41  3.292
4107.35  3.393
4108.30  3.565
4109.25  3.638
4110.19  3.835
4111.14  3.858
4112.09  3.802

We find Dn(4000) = 1.89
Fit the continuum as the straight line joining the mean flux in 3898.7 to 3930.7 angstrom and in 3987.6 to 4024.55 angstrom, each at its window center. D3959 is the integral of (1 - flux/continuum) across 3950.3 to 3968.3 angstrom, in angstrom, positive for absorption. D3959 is 5.6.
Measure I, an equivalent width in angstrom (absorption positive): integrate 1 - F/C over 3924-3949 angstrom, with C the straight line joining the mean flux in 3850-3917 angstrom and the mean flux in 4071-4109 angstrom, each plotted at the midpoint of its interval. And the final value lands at 9.3 angstrom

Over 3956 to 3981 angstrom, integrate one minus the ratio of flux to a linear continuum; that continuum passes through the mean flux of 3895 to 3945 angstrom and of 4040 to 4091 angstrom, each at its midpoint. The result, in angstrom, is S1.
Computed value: 6.3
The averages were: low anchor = 2.13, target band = 1.98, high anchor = 3.68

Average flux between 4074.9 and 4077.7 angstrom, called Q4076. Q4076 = 3.65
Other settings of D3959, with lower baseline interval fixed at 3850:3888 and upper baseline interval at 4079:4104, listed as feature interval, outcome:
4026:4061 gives -2.77 angstrom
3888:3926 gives -4.01 angstrom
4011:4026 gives -2.80 angstrom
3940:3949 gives 1.39 angstrom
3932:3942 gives 4.23 angstrom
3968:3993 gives 2.57 angstrom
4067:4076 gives 0.27 angstrom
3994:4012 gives -4.24 angstrom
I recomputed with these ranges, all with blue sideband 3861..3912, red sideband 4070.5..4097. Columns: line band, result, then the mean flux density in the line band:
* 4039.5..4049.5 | -0.6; 3.78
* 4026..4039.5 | -0.7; 3.66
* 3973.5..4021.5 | -3.4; 3.41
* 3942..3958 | 1.9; 2.44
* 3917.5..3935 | 6.1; 1.67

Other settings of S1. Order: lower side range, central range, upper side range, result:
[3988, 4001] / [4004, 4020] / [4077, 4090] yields -0.87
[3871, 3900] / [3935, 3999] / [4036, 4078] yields 9.79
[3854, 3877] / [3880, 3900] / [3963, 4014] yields -0.93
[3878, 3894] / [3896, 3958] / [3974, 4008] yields 8.72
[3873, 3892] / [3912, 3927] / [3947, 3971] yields -2.61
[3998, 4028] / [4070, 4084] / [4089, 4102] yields -0.51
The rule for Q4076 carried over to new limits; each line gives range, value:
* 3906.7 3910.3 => 2.7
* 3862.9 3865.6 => 2.11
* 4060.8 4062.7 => 3.74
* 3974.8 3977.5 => 2.63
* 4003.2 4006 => 3.64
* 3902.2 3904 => 2.83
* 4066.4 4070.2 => 3.09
